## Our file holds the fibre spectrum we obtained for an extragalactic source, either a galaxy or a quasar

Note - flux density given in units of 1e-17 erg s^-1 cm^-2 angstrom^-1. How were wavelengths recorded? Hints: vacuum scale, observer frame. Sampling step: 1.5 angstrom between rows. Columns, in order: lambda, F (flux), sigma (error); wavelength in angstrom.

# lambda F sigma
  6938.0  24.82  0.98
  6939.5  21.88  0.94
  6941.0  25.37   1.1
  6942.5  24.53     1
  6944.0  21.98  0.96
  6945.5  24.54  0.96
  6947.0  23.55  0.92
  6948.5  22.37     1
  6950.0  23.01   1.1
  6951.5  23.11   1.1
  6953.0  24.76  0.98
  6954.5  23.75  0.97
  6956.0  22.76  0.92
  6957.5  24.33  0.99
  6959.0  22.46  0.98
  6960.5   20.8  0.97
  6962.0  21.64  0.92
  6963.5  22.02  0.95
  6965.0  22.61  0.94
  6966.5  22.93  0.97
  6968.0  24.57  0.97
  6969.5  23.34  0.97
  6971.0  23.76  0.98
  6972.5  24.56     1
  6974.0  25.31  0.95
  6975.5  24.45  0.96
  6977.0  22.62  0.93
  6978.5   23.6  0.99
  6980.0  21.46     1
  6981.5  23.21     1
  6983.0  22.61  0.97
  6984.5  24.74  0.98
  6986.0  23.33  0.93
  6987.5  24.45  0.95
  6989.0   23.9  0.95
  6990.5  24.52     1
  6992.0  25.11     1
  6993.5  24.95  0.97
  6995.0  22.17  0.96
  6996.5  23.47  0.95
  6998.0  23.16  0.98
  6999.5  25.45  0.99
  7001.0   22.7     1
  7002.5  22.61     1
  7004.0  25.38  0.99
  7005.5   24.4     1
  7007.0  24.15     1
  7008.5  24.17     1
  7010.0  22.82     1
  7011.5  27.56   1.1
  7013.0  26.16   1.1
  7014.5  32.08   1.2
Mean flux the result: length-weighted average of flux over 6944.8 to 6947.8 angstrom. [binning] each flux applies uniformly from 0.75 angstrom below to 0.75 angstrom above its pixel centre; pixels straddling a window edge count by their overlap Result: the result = 24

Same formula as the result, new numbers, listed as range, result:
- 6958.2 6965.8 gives 21.9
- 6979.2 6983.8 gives 22.5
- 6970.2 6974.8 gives 24.5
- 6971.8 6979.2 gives 24.1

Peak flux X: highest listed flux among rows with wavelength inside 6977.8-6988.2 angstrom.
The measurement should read 24.74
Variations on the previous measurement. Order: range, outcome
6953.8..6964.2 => 24.33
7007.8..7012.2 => 27.56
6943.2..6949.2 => 24.54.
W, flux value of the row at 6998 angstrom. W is 23.16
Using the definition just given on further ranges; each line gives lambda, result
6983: 22.61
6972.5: 24.56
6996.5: 23.47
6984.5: 24.74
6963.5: 22.02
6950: 23.01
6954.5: 23.75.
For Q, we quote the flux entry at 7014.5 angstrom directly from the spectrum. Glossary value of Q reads 32.08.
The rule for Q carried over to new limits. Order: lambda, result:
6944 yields 21.98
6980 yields 21.46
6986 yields 23.33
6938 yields 24.82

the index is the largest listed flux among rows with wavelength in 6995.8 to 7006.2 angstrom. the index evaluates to 25.45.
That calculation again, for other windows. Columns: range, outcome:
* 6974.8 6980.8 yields 24.45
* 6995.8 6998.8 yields 23.47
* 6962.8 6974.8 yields 25.31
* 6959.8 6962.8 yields 21.64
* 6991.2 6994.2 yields 25.11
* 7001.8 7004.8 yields 25.38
